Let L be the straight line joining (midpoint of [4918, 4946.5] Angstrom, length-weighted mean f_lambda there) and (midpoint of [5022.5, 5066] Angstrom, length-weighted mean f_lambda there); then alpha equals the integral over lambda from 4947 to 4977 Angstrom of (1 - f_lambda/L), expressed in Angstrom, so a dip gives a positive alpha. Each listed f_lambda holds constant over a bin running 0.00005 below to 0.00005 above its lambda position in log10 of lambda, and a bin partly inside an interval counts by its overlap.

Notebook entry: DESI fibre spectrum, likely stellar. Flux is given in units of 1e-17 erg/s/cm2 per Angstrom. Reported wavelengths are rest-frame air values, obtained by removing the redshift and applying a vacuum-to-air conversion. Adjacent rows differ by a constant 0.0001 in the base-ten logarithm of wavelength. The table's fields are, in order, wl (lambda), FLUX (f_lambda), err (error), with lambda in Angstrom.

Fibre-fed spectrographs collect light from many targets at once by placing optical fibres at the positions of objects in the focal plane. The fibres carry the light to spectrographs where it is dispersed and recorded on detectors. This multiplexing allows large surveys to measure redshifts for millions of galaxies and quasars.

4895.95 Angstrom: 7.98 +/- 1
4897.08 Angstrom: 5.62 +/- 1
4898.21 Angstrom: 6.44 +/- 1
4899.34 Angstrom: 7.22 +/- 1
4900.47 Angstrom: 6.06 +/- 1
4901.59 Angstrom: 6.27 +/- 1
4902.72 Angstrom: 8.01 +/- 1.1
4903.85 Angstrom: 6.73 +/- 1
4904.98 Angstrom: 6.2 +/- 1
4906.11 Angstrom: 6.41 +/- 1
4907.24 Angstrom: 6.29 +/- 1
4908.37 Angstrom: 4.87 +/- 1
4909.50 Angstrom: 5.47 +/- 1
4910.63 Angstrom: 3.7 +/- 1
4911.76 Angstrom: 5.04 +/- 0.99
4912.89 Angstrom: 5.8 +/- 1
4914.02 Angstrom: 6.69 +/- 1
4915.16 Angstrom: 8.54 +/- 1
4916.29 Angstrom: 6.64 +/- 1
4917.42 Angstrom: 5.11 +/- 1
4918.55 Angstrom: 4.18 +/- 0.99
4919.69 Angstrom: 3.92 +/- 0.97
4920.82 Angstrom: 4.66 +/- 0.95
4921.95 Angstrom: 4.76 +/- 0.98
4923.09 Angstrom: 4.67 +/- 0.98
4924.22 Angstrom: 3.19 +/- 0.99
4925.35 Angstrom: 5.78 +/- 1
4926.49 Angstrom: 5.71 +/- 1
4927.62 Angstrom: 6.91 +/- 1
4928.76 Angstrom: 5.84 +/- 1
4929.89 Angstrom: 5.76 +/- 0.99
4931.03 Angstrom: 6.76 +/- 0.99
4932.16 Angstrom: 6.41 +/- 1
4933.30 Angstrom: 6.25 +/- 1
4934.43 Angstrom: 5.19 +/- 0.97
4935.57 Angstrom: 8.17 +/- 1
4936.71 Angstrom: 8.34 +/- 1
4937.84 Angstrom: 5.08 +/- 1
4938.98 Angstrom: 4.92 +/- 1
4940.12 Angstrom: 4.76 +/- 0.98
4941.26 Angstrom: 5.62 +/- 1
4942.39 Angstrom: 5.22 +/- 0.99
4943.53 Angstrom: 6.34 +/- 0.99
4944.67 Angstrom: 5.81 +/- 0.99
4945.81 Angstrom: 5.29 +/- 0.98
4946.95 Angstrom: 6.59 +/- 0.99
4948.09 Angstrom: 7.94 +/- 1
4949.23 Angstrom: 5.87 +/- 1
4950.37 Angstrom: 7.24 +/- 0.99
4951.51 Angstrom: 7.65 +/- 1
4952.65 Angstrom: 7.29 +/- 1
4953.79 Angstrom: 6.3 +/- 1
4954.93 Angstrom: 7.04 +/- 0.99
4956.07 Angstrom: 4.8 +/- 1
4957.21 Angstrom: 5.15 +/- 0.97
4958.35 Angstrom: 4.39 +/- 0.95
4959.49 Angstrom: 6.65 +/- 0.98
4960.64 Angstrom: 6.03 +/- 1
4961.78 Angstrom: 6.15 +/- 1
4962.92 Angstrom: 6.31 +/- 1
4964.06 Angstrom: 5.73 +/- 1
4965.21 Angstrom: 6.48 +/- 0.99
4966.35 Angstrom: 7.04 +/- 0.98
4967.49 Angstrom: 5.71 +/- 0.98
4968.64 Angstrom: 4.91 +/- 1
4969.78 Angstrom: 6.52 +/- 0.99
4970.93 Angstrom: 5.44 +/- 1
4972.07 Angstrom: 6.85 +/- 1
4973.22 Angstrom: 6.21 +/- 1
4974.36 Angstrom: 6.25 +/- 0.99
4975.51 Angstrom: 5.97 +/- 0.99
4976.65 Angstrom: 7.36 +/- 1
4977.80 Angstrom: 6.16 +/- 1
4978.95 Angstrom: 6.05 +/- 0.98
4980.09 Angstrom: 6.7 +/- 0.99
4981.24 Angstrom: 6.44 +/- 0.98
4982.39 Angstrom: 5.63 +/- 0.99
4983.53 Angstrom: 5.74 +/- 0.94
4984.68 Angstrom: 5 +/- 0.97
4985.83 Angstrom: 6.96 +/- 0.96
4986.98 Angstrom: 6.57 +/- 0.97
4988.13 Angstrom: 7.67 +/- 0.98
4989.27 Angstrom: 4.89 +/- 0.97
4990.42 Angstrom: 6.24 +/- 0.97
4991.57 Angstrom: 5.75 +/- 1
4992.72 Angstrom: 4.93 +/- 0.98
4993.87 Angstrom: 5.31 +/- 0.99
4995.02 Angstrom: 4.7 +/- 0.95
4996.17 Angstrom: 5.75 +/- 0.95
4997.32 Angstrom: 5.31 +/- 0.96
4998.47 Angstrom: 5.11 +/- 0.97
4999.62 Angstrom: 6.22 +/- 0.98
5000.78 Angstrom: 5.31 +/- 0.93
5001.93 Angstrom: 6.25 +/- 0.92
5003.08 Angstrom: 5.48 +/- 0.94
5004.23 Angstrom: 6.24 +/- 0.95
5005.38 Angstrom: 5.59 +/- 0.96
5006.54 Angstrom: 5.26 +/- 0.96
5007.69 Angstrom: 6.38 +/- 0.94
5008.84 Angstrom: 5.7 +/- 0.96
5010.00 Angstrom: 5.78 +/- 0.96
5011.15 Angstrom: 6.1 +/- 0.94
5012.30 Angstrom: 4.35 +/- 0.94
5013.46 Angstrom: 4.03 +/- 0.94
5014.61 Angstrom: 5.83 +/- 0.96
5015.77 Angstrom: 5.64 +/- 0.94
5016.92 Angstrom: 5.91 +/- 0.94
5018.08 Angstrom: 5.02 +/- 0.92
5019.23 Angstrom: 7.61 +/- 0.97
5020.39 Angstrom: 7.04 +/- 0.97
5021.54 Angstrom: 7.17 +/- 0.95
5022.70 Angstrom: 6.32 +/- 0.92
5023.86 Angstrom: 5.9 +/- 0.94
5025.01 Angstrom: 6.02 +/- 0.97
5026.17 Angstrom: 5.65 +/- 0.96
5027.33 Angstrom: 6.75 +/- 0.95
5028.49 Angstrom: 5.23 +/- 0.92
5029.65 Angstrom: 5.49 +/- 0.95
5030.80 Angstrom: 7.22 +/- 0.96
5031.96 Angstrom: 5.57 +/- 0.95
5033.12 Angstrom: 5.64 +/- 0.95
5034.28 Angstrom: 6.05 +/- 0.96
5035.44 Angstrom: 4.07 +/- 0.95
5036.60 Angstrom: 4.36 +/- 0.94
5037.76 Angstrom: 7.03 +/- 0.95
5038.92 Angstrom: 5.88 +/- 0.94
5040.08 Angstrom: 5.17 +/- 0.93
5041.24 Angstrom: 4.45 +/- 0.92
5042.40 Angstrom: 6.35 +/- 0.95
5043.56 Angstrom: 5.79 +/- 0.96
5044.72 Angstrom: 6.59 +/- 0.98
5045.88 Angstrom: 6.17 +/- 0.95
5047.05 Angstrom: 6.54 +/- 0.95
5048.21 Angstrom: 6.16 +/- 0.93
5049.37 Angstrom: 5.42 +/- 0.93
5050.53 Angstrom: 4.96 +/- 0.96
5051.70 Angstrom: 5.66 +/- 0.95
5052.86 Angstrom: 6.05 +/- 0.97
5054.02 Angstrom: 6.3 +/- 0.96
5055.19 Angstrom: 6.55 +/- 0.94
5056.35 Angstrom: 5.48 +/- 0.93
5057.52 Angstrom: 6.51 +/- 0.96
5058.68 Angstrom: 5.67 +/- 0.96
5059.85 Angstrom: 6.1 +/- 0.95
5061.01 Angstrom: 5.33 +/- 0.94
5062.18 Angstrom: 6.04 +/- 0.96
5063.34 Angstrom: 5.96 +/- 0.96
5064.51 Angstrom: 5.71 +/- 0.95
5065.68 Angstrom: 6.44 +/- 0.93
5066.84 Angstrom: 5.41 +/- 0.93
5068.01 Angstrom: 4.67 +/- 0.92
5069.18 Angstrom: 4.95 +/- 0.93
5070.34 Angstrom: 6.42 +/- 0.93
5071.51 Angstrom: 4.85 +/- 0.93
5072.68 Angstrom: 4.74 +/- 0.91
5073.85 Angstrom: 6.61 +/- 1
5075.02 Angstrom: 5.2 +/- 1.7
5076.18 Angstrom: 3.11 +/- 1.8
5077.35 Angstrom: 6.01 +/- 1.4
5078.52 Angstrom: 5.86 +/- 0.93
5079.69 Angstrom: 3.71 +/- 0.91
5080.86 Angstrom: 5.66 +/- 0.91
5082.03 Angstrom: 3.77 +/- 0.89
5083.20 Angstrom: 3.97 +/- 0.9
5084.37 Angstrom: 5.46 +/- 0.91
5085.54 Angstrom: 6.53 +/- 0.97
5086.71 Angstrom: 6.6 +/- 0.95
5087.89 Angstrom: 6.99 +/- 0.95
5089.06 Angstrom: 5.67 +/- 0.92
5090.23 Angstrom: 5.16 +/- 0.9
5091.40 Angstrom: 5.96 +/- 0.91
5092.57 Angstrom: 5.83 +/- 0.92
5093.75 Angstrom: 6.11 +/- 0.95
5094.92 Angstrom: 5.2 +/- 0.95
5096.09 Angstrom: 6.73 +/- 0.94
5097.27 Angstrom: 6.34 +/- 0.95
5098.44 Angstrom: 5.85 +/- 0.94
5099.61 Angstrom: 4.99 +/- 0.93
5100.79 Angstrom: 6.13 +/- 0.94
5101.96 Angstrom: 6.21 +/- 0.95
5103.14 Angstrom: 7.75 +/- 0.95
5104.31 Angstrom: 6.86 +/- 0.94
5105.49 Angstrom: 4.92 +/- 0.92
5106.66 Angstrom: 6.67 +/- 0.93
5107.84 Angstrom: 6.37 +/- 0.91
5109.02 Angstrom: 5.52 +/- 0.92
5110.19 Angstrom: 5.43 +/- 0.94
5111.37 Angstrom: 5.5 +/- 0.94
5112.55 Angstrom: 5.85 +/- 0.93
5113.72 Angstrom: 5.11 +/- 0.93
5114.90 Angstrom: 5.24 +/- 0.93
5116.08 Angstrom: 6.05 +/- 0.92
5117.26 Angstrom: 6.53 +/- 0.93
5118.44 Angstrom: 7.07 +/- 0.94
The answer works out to -3.3 Angstrom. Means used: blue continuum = 5.59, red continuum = 5.85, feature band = 6.28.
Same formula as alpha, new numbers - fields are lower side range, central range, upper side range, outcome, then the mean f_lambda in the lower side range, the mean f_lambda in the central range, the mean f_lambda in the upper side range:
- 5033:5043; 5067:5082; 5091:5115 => 1.6 Angstrom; 5.44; 5.11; 5.95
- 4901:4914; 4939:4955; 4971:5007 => -1.0 Angstrom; 5.93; 6.28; 5.93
